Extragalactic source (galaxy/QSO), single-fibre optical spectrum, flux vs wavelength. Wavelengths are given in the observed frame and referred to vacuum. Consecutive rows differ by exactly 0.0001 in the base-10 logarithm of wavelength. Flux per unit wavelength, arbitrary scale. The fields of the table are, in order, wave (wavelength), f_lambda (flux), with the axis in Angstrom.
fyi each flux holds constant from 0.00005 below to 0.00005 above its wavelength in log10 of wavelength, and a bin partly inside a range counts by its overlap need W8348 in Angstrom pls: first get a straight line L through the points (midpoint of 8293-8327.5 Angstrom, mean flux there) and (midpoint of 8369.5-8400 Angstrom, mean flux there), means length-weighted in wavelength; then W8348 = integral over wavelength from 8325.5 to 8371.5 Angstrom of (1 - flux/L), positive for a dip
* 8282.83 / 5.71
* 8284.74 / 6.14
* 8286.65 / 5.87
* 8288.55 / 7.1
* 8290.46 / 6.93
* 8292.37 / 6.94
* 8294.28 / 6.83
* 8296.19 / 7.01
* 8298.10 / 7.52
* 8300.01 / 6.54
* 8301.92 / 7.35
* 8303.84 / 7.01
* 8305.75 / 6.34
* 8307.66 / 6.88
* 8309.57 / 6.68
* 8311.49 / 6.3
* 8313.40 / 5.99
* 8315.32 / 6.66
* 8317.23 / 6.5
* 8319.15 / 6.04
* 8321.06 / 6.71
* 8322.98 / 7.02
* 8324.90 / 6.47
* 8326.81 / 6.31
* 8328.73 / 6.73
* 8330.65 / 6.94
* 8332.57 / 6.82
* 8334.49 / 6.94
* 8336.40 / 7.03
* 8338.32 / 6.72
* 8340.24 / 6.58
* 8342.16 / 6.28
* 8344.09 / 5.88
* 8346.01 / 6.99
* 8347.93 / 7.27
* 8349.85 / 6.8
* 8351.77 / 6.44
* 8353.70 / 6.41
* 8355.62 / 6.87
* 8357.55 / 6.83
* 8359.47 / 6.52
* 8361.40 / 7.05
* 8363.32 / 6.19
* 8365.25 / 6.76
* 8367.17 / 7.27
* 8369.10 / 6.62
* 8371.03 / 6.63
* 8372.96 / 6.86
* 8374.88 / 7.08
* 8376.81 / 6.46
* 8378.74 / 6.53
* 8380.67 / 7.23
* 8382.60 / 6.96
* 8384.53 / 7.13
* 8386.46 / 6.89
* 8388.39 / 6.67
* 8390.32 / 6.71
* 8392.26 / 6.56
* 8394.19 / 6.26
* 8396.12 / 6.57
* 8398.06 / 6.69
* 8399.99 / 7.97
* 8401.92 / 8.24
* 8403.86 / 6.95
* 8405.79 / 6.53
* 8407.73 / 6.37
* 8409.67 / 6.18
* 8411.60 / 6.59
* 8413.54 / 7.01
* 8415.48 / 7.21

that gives 0.2 Angstrom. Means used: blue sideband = 6.68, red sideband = 6.79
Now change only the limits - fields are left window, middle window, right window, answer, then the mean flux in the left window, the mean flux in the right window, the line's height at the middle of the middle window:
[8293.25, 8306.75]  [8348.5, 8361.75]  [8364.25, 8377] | 0.3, 6.94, 6.83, 6.86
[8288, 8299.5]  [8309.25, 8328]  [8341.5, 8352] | 1.0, 7.03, 6.63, 6.84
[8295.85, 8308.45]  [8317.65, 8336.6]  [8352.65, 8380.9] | 0.5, 6.95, 6.74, 6.87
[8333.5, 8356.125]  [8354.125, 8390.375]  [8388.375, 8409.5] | -0.2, 6.68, 6.85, 6.77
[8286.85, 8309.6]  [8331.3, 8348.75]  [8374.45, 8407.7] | 0.4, 6.91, 6.89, 6.9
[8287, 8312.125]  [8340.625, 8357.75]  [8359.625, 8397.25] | 0.4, 6.86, 6.75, 6.79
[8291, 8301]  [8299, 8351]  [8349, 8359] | 1.2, 6.97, 6.66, 6.81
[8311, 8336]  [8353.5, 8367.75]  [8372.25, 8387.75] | 0.1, 6.59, 6.89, 6.79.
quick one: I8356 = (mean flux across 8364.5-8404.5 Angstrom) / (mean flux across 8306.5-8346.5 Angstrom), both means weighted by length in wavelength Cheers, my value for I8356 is 1.05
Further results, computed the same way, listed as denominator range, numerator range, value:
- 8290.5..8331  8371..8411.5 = 1.02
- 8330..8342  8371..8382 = 1.00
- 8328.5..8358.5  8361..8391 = 1.01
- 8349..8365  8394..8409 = 1.05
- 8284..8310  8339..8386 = 0.99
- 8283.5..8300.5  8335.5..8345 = 0.96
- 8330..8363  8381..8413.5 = 1.02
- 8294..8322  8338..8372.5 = 1.00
